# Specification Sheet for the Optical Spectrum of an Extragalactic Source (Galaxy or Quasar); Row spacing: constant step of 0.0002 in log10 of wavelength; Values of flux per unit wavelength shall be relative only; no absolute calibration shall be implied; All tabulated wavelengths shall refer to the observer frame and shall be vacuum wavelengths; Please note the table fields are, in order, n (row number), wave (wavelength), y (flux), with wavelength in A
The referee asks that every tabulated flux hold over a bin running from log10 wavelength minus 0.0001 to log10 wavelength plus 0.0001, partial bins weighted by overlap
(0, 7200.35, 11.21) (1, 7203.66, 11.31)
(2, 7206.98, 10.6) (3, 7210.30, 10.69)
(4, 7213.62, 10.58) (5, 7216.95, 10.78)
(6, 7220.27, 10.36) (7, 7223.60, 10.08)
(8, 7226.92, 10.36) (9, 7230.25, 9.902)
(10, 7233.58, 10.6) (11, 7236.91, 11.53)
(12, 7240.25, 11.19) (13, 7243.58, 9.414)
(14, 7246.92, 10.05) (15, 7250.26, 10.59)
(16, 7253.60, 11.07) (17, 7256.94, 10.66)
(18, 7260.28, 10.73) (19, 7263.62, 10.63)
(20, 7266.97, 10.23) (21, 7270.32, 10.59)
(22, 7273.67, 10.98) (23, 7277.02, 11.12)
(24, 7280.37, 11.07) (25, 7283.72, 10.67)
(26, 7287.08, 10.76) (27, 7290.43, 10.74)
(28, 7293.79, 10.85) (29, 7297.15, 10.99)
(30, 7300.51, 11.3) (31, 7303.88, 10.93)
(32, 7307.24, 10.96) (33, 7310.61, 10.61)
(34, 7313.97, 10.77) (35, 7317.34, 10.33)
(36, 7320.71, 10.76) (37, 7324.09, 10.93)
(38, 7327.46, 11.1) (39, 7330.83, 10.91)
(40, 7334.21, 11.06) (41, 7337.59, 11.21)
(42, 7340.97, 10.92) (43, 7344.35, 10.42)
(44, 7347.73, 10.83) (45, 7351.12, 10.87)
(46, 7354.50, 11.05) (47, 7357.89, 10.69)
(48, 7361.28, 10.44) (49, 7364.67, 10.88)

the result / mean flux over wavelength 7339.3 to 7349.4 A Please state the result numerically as 10.7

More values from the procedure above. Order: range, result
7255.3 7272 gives 10.6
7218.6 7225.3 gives 10.2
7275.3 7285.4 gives 11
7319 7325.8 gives 10.8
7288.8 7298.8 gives 10.9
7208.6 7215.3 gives 10.6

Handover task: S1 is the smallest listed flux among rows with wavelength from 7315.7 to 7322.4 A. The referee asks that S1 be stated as 10.33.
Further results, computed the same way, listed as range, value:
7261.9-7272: 10.23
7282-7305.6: 10.67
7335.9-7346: 10.42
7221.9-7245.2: 9.414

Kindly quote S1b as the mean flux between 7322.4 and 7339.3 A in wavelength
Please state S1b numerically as 11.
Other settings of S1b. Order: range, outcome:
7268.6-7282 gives 10.9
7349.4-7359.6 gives 10.9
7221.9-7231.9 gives 10.1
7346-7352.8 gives 10.8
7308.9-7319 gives 10.6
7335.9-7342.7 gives 11.1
